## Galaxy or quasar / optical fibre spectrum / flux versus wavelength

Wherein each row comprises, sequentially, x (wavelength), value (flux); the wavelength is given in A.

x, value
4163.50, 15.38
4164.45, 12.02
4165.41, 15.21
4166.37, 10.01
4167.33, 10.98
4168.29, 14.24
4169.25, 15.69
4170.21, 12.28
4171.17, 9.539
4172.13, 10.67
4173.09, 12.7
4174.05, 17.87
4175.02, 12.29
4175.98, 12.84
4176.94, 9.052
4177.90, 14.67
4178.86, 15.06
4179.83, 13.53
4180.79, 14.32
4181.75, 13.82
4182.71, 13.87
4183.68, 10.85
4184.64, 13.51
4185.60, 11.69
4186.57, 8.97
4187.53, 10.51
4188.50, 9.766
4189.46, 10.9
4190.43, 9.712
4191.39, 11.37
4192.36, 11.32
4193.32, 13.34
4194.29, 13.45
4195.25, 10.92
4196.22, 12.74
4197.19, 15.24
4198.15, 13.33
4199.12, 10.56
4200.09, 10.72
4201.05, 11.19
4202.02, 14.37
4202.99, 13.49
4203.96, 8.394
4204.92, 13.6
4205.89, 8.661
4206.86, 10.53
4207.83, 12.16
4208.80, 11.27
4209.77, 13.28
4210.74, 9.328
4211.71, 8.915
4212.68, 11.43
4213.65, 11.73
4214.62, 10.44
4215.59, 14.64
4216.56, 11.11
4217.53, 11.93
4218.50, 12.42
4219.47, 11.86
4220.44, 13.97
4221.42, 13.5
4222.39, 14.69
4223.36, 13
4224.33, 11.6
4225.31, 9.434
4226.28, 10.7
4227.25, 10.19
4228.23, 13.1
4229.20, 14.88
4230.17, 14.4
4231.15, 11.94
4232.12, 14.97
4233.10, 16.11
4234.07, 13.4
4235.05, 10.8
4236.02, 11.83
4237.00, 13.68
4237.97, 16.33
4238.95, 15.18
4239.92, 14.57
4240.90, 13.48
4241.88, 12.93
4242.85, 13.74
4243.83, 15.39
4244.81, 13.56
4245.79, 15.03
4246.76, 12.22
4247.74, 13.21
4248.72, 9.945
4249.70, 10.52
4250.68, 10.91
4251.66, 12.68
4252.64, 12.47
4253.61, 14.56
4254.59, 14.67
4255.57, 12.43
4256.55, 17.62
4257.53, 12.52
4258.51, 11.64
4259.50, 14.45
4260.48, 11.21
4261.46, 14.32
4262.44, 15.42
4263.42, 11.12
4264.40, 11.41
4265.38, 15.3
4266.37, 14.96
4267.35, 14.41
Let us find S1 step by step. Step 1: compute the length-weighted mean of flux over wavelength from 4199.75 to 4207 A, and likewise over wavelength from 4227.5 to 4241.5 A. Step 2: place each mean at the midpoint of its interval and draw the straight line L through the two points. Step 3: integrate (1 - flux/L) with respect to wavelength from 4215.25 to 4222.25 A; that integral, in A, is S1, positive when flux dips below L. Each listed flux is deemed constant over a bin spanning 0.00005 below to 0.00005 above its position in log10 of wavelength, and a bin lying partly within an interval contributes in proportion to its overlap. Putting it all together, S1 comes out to -0.1 A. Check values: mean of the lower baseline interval 11.4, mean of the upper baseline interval 13.8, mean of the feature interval 12.8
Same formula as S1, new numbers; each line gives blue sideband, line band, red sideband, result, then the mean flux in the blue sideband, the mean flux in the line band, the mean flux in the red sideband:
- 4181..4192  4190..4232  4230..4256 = 0.88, 11.4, 12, 13.4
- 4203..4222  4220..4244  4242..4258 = -1.69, 11.6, 13.3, 13.2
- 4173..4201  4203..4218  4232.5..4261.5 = 1.79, 12.4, 11.2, 13.4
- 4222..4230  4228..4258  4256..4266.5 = -1.50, 12.3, 13.5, 13.6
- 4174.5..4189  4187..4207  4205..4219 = 0.31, 12.3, 11.6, 11.3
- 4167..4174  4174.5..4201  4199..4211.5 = -0.33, 12.7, 12.2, 11.3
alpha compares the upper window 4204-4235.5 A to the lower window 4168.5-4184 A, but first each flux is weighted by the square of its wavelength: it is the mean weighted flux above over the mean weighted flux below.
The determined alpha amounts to 0.9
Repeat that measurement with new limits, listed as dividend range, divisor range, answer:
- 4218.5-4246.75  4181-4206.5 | 1.15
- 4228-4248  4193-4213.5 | 1.20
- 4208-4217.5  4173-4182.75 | 0.85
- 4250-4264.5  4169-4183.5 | 1.04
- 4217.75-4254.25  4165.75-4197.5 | 1.09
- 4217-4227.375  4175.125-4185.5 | 0.95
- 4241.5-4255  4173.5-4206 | 1.09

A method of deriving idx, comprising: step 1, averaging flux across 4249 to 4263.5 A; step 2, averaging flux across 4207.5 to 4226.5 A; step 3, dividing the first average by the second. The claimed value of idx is 1.1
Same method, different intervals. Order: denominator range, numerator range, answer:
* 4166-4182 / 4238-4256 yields 1.03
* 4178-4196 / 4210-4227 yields 0.97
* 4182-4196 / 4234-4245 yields 1.20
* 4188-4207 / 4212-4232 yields 1.06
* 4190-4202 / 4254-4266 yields 1.12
